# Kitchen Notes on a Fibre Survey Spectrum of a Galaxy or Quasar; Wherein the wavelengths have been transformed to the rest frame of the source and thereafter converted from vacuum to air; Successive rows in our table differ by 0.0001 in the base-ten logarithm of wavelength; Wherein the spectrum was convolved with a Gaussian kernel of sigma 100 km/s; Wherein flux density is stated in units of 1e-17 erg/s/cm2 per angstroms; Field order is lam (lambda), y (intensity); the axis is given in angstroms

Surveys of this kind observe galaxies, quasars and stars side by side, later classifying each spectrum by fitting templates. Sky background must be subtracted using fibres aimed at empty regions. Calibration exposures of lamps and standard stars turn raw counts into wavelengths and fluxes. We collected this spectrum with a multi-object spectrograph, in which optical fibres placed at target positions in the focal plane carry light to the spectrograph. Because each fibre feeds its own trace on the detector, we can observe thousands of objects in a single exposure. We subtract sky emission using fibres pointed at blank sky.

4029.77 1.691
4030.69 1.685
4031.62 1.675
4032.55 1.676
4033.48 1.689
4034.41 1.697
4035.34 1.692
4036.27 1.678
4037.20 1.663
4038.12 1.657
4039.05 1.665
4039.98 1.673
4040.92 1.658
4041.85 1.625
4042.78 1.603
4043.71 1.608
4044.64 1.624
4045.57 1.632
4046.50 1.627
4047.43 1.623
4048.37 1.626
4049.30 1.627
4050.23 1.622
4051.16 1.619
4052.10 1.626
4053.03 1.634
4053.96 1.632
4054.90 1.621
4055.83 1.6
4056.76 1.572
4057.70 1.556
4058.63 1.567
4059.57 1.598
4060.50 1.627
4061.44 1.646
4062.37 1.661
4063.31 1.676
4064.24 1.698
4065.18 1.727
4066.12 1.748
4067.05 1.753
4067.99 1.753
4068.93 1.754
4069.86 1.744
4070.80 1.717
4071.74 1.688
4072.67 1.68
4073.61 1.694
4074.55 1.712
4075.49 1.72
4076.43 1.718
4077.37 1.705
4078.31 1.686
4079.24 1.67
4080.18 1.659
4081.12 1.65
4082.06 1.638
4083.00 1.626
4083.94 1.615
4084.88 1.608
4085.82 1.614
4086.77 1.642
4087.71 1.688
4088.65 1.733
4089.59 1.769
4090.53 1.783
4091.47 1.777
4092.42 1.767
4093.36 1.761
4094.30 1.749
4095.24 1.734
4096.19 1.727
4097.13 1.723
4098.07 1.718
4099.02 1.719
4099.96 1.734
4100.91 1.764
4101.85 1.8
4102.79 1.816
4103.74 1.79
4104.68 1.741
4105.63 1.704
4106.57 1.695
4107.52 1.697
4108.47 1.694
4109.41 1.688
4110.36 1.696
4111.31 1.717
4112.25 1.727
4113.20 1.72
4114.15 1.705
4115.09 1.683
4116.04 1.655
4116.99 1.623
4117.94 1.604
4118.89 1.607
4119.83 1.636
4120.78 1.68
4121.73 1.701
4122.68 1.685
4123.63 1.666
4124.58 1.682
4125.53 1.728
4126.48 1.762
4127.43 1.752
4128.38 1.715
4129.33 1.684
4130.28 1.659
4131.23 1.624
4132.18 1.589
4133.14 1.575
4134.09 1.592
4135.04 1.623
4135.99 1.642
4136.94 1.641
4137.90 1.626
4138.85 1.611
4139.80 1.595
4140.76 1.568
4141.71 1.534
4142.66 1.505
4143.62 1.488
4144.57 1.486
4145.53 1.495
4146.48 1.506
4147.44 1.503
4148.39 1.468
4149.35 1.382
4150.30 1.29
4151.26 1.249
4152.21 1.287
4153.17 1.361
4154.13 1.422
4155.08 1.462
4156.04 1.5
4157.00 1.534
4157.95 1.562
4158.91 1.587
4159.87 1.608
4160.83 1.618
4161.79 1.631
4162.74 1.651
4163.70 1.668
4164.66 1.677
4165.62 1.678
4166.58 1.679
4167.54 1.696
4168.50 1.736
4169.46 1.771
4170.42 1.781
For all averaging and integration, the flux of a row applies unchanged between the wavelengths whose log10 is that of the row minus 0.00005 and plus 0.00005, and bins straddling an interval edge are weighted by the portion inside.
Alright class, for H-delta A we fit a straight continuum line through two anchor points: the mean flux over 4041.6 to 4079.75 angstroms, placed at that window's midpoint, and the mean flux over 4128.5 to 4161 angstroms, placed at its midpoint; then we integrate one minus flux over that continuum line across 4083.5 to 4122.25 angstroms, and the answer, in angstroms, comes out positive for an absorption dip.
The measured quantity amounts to -2.79 angstroms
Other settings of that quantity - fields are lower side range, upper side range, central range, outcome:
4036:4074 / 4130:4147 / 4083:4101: -1.1 angstroms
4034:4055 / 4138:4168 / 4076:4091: -0.7 angstroms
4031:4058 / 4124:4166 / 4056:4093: -1.5 angstroms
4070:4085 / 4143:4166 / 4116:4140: -1.4 angstroms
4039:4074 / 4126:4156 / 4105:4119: -0.9 angstroms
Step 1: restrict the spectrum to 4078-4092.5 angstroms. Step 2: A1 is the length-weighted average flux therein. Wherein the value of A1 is 1.68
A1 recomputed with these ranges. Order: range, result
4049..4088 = 1.66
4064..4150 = 1.67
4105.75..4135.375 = 1.67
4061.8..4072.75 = 1.72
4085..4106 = 1.74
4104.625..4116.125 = 1.7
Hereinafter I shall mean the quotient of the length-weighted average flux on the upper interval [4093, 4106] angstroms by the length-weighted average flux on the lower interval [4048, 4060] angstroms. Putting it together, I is 1.1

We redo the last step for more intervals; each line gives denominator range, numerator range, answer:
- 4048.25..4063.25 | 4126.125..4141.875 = 1.01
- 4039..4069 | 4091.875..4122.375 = 1.04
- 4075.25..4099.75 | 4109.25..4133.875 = 0.98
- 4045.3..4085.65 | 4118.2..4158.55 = 0.94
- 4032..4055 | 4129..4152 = 0.93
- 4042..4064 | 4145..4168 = 0.94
